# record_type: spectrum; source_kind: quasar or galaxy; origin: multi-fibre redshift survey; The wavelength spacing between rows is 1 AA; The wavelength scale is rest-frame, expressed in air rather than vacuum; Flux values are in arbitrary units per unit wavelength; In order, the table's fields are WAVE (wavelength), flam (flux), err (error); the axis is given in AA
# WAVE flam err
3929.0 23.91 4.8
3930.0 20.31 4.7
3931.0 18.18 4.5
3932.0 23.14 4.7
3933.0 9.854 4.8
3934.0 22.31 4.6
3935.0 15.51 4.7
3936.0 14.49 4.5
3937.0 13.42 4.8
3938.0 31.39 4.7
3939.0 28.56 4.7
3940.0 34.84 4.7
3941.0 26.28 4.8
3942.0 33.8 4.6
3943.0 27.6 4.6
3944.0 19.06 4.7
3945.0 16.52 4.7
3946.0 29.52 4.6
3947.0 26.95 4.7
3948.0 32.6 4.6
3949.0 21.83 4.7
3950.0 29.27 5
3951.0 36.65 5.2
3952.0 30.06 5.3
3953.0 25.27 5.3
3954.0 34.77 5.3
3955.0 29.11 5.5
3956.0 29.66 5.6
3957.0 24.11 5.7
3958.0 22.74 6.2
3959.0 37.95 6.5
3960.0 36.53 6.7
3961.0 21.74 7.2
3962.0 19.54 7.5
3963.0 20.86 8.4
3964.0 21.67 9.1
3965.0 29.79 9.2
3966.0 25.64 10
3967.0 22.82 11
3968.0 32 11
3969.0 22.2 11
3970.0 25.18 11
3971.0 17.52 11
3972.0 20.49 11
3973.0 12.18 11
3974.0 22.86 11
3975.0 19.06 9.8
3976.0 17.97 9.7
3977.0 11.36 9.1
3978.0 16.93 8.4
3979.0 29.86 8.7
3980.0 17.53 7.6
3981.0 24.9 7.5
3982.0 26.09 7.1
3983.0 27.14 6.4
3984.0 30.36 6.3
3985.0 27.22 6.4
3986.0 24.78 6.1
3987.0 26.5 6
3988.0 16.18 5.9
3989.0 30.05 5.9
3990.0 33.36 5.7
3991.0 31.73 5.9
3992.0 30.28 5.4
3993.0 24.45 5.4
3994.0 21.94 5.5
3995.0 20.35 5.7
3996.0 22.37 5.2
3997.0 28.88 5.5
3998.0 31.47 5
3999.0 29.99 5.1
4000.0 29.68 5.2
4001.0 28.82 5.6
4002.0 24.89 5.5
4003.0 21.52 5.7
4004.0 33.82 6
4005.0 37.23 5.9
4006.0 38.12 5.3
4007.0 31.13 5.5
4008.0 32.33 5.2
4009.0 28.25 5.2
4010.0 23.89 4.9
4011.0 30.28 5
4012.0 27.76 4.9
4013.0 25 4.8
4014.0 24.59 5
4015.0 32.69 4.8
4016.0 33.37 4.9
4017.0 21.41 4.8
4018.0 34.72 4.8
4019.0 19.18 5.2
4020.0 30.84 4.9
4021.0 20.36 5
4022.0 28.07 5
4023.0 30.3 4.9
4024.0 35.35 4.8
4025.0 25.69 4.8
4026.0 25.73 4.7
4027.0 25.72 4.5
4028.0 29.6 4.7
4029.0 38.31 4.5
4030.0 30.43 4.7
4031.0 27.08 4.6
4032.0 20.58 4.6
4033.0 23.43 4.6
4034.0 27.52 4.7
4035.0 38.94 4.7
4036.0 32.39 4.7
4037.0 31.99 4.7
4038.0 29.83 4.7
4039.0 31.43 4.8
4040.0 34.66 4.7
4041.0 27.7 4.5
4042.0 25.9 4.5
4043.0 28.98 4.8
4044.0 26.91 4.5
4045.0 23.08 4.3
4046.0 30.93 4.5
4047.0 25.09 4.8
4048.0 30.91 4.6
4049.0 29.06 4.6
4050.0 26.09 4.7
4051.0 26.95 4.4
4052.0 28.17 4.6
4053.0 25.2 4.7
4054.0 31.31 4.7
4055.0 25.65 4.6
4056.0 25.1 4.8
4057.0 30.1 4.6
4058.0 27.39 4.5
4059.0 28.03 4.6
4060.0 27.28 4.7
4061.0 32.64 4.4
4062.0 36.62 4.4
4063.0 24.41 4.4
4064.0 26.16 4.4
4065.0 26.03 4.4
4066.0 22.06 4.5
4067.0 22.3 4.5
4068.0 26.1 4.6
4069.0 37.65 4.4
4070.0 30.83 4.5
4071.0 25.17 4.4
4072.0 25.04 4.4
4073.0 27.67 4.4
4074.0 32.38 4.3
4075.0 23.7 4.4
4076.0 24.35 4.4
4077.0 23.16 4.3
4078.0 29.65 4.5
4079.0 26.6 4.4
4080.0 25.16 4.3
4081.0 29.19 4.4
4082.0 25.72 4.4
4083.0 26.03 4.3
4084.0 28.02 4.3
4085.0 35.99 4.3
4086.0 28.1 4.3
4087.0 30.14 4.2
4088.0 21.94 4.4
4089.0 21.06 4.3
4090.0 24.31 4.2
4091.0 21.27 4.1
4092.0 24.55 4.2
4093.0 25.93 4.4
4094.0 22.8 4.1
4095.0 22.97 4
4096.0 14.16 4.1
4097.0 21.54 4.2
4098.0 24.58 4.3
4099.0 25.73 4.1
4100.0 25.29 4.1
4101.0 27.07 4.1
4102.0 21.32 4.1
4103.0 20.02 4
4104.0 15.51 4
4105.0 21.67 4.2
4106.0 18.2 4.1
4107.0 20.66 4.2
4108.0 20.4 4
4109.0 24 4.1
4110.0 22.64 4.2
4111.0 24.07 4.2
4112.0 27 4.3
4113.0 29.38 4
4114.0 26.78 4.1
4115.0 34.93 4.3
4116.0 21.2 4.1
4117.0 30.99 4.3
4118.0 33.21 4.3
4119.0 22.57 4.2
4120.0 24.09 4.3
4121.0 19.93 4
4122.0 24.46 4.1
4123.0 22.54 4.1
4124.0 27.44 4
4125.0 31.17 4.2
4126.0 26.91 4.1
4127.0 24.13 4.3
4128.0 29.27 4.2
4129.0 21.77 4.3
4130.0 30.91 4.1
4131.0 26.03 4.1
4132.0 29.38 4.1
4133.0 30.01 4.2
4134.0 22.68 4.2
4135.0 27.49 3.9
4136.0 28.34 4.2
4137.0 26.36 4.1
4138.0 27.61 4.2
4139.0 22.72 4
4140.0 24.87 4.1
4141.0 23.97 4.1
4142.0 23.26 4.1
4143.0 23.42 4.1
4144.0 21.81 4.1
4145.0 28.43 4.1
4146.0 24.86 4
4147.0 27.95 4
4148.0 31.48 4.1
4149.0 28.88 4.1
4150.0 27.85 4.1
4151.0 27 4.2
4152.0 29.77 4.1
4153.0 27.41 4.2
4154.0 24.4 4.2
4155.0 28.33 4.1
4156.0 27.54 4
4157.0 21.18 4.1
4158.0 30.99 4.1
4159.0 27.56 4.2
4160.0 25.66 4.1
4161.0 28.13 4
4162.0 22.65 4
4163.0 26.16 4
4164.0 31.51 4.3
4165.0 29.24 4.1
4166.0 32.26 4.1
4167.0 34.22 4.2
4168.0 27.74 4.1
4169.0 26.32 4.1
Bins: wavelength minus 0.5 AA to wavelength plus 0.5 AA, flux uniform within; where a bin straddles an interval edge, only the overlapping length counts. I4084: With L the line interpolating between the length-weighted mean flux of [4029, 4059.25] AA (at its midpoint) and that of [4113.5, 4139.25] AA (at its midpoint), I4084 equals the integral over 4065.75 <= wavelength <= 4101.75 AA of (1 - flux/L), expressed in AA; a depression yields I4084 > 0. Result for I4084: 2.4 AA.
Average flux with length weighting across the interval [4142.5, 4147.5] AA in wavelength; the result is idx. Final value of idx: 25.3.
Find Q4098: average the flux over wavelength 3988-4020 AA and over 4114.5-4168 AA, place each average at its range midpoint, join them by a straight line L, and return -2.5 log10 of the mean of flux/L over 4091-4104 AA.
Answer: 0.21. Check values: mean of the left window 28.3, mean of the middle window 22.6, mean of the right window 26.9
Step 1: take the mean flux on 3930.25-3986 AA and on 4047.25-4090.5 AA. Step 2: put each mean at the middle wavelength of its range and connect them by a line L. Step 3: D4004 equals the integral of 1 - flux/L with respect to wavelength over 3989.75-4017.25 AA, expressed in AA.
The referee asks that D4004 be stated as -3.13 AA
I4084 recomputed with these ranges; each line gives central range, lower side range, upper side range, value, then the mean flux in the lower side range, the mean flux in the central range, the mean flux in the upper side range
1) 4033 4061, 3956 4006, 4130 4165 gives -3.1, 25.3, 28.7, 26.7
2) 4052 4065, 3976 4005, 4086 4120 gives -1.9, 25.9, 28.2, 23.9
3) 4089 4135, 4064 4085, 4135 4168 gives 4.2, 27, 24.6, 27.1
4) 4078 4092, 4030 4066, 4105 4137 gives 0.3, 28.3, 26.5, 25.8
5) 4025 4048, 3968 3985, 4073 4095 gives -4.4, 21.8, 28.9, 26.2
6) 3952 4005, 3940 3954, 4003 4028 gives 5.4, 27.9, 25.4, 28.9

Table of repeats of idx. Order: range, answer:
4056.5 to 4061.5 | 29.1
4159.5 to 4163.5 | 25.6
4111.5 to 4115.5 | 29.5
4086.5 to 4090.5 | 24.4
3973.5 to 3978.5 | 17.6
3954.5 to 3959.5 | 28.7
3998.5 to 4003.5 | 27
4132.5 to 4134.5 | 26.3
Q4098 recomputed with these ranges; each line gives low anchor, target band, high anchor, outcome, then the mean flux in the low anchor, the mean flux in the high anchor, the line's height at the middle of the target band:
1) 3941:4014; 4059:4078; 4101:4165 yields -0.06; 26.3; 25.8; 26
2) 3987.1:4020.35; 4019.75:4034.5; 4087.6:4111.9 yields -0.05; 28.2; 22.2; 26.7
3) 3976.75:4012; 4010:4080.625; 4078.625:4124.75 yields -0.09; 27.1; 24.6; 25.9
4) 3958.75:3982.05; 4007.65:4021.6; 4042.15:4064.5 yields -0.08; 22.8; 28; 25.6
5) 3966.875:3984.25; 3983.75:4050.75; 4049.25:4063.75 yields -0.13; 21.9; 28.2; 25.1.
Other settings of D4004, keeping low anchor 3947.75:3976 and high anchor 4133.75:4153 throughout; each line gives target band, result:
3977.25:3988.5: 0.7 AA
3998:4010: -2.1 AA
